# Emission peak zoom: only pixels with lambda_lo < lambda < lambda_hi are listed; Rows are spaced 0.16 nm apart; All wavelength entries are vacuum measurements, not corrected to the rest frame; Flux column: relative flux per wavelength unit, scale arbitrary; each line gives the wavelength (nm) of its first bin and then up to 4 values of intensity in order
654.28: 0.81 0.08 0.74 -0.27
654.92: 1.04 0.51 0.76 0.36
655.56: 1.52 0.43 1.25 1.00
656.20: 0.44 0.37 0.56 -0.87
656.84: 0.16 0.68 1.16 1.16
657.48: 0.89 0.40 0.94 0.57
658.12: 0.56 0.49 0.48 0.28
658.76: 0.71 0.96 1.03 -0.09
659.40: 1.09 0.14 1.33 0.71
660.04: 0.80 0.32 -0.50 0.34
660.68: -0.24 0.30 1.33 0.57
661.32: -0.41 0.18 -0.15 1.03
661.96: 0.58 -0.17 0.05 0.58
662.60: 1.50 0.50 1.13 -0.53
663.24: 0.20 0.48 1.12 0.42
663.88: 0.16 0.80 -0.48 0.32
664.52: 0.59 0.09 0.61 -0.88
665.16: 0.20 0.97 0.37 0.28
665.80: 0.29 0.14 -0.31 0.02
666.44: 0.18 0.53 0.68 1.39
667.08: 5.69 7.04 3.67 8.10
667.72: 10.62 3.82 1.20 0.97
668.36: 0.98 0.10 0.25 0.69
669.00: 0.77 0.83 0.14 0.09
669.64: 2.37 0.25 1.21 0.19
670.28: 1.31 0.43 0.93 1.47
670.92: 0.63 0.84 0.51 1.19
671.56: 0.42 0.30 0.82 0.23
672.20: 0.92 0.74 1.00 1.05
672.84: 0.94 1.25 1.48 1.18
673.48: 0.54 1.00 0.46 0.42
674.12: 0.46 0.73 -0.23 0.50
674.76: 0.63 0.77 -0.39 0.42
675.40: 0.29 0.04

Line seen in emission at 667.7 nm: [O II] 3727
